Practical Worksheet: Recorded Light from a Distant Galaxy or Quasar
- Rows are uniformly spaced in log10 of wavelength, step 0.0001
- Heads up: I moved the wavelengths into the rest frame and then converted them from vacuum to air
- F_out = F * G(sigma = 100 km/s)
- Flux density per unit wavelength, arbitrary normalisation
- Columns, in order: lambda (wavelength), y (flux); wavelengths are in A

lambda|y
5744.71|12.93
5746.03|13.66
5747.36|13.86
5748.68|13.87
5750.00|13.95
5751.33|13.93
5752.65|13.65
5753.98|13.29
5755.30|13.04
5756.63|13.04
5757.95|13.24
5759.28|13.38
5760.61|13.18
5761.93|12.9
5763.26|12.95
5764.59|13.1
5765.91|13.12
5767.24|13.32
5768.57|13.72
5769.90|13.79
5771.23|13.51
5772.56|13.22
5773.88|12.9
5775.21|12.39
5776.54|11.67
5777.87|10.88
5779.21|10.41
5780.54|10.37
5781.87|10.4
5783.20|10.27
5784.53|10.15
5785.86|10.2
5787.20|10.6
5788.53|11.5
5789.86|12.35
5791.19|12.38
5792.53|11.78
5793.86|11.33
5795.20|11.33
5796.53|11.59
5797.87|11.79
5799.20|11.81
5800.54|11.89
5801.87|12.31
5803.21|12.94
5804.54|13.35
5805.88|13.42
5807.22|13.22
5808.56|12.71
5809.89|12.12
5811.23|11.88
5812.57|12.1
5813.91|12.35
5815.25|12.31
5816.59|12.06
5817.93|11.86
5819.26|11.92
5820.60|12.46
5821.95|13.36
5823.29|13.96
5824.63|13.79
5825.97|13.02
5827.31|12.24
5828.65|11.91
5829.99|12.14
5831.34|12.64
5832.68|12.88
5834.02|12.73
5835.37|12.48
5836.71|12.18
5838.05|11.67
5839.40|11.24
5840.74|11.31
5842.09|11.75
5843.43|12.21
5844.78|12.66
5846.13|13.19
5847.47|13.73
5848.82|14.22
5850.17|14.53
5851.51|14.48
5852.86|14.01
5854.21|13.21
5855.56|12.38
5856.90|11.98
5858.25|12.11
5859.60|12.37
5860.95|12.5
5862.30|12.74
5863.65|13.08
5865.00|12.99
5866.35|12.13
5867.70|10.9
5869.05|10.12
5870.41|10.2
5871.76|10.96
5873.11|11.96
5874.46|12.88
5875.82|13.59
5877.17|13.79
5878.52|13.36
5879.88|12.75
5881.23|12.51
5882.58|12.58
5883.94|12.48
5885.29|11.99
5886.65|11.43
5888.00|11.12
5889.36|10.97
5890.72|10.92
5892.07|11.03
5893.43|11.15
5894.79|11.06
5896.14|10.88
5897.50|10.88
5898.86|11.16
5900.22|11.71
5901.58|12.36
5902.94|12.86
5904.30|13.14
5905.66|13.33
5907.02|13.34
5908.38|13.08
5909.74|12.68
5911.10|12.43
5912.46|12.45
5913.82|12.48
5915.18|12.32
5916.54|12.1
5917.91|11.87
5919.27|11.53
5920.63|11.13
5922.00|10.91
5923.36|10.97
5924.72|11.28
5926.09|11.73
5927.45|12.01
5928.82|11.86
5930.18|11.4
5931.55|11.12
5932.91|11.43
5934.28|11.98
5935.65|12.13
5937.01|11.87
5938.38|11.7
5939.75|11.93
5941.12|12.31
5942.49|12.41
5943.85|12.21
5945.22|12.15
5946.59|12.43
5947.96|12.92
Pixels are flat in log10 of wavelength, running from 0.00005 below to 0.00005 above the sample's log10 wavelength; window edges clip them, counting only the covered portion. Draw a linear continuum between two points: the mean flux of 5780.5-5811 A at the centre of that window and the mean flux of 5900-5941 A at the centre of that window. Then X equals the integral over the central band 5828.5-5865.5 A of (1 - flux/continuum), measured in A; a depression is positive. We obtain -2.6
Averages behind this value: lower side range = 11.8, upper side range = 12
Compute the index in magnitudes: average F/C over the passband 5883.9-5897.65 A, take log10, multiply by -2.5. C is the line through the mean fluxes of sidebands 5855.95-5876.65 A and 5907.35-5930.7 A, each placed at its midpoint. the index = 0.07 mag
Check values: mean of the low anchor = 12.1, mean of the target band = 11.2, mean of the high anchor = 11.9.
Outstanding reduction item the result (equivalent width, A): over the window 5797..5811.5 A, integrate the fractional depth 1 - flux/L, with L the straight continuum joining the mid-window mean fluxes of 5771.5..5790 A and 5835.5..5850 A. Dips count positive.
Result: -0.96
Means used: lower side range 11.3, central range 12.5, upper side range 12.5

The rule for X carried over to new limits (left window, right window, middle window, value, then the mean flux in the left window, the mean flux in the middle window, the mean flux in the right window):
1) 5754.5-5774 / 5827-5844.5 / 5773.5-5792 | 2.57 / 13.2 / 11.1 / 12.1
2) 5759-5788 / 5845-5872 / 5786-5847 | 0.43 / 12.1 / 12.3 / 12.6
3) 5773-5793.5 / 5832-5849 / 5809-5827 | -0.87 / 11.2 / 12.6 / 12.4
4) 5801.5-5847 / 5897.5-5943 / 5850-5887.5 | -0.61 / 12.5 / 12.5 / 12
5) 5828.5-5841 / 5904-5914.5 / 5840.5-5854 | -1.09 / 12.2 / 13.3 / 12.9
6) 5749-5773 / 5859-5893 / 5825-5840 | 0.27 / 13.4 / 12.3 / 12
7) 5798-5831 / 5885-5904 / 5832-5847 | -0.06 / 12.5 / 12.2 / 11.4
